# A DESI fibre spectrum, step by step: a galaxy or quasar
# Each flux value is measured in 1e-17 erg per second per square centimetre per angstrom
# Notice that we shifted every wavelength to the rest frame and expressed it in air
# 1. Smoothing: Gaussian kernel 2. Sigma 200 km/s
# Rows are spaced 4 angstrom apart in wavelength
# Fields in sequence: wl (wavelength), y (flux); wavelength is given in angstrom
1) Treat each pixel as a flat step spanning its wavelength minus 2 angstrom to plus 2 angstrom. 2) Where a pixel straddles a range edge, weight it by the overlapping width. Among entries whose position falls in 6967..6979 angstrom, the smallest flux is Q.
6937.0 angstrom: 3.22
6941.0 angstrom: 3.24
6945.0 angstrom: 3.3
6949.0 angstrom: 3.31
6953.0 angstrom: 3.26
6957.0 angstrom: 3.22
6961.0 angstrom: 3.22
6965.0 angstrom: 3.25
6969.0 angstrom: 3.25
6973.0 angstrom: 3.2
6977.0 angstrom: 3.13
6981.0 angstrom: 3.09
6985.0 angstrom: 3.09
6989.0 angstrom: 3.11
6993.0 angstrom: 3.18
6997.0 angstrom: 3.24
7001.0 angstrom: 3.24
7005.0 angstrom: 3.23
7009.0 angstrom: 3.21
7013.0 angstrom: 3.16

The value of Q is 3.13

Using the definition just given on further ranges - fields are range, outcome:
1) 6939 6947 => 3.24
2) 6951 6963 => 3.22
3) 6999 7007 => 3.23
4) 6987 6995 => 3.11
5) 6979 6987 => 3.09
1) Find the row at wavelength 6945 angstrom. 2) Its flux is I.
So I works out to 3.3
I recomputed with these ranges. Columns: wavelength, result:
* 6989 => 3.11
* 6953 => 3.26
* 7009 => 3.21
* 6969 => 3.25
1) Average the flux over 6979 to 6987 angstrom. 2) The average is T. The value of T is 3.09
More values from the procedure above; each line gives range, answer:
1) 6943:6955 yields 3.29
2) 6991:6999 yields 3.21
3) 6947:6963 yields 3.25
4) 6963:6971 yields 3.25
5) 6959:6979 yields 3.21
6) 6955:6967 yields 3.23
